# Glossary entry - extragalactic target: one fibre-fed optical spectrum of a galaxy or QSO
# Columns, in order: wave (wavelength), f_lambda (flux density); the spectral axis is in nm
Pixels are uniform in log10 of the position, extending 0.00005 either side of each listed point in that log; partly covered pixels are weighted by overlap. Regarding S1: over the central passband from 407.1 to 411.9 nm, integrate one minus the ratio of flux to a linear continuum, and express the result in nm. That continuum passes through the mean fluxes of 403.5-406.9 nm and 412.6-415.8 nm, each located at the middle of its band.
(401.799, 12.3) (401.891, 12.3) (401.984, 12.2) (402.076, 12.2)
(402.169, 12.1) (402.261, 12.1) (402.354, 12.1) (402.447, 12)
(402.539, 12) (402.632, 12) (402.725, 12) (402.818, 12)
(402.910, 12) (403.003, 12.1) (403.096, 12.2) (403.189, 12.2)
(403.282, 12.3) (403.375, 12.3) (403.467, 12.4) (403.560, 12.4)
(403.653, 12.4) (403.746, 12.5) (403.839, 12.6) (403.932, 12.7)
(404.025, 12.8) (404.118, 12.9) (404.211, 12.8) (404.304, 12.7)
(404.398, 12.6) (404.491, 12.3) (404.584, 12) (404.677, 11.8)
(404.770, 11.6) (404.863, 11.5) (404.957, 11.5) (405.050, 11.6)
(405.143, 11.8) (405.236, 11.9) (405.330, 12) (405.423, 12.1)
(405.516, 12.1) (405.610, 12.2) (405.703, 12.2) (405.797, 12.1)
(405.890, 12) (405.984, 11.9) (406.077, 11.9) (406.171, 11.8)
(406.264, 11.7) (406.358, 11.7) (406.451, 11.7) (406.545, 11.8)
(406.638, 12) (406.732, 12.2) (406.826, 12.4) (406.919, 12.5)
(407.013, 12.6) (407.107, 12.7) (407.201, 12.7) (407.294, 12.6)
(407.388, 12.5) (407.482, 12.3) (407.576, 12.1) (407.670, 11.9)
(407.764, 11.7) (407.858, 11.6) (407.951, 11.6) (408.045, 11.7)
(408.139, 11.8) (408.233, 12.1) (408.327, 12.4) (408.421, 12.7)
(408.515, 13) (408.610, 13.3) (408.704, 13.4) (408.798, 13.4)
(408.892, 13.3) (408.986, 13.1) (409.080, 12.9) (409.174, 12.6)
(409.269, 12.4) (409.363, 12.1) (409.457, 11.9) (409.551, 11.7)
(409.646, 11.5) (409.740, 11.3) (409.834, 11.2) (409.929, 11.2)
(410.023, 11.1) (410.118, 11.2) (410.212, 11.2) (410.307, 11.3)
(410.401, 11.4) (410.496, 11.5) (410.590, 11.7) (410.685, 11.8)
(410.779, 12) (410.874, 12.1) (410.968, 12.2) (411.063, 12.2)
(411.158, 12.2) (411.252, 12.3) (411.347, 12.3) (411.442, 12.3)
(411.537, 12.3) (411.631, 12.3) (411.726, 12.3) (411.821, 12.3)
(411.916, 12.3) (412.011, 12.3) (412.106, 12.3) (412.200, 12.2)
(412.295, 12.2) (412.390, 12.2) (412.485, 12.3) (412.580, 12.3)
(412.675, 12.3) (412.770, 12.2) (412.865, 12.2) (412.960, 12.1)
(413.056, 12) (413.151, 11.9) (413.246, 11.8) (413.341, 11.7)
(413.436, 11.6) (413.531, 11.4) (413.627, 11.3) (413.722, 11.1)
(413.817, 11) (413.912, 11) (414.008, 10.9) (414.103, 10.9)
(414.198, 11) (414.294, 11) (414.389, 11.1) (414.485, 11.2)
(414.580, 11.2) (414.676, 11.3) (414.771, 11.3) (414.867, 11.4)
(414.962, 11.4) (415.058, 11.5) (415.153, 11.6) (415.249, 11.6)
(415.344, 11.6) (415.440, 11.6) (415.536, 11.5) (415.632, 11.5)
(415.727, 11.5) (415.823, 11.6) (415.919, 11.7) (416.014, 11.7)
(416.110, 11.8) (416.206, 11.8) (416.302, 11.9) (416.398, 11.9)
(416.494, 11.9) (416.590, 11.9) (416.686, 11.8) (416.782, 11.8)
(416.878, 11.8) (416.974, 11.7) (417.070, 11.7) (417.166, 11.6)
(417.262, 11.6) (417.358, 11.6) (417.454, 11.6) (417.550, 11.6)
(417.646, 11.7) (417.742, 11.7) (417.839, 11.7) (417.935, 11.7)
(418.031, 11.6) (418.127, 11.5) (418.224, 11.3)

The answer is -0.13 nm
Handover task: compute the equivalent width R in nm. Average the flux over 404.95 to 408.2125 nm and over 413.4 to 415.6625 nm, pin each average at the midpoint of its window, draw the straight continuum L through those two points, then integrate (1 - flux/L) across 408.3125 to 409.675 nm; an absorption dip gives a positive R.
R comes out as -0.10 nm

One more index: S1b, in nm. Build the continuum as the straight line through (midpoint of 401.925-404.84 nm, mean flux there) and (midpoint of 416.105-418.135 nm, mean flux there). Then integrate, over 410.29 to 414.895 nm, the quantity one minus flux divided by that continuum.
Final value 0.04 nm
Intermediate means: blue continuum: 12.3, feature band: 11.8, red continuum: 11.7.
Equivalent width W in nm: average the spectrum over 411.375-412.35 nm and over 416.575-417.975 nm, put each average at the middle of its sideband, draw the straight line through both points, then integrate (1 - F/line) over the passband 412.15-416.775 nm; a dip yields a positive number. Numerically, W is 0.14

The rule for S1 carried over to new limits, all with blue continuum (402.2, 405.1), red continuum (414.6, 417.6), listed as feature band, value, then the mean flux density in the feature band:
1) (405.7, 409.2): -0.08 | 12.3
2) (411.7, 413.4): -0.05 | 12.2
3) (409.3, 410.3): 0.04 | 11.4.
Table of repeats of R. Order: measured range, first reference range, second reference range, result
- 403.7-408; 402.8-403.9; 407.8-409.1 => 0.11 nm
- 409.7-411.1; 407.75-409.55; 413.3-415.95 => 0.07 nm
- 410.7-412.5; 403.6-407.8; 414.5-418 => -0.06 nm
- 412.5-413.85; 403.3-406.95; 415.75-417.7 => 0.01 nm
